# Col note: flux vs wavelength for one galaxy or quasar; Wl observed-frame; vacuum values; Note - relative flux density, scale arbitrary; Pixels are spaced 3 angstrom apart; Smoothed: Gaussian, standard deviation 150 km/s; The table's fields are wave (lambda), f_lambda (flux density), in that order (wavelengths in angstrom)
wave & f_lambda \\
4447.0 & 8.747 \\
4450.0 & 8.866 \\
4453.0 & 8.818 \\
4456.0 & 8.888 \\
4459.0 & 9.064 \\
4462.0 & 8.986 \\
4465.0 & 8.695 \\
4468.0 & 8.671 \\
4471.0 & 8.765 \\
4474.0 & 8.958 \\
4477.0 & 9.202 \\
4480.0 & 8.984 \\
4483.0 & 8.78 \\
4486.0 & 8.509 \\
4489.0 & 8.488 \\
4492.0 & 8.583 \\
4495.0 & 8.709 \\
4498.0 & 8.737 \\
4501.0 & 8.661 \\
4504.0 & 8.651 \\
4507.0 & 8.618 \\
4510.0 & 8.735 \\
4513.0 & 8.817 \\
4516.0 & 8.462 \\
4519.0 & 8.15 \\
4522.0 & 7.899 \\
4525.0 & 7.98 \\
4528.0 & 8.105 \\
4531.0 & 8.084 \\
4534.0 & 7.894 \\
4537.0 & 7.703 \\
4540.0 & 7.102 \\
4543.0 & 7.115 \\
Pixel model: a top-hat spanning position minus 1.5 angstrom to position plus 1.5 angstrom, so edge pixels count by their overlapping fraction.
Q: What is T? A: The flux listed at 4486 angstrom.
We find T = 8.509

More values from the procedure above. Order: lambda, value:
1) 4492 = 8.583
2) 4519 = 8.15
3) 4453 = 8.818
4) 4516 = 8.462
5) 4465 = 8.695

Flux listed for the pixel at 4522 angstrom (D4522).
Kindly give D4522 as 7.899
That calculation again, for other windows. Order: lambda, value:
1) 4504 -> 8.651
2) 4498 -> 8.737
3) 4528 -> 8.105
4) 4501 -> 8.661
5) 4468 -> 8.671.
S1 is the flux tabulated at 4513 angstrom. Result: 8.817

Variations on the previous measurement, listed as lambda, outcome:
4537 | 7.703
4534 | 7.894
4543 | 7.115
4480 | 8.984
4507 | 8.618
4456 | 8.888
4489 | 8.488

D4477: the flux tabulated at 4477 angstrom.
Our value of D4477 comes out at 9.202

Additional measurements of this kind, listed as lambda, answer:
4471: 8.765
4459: 9.064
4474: 8.958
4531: 8.084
